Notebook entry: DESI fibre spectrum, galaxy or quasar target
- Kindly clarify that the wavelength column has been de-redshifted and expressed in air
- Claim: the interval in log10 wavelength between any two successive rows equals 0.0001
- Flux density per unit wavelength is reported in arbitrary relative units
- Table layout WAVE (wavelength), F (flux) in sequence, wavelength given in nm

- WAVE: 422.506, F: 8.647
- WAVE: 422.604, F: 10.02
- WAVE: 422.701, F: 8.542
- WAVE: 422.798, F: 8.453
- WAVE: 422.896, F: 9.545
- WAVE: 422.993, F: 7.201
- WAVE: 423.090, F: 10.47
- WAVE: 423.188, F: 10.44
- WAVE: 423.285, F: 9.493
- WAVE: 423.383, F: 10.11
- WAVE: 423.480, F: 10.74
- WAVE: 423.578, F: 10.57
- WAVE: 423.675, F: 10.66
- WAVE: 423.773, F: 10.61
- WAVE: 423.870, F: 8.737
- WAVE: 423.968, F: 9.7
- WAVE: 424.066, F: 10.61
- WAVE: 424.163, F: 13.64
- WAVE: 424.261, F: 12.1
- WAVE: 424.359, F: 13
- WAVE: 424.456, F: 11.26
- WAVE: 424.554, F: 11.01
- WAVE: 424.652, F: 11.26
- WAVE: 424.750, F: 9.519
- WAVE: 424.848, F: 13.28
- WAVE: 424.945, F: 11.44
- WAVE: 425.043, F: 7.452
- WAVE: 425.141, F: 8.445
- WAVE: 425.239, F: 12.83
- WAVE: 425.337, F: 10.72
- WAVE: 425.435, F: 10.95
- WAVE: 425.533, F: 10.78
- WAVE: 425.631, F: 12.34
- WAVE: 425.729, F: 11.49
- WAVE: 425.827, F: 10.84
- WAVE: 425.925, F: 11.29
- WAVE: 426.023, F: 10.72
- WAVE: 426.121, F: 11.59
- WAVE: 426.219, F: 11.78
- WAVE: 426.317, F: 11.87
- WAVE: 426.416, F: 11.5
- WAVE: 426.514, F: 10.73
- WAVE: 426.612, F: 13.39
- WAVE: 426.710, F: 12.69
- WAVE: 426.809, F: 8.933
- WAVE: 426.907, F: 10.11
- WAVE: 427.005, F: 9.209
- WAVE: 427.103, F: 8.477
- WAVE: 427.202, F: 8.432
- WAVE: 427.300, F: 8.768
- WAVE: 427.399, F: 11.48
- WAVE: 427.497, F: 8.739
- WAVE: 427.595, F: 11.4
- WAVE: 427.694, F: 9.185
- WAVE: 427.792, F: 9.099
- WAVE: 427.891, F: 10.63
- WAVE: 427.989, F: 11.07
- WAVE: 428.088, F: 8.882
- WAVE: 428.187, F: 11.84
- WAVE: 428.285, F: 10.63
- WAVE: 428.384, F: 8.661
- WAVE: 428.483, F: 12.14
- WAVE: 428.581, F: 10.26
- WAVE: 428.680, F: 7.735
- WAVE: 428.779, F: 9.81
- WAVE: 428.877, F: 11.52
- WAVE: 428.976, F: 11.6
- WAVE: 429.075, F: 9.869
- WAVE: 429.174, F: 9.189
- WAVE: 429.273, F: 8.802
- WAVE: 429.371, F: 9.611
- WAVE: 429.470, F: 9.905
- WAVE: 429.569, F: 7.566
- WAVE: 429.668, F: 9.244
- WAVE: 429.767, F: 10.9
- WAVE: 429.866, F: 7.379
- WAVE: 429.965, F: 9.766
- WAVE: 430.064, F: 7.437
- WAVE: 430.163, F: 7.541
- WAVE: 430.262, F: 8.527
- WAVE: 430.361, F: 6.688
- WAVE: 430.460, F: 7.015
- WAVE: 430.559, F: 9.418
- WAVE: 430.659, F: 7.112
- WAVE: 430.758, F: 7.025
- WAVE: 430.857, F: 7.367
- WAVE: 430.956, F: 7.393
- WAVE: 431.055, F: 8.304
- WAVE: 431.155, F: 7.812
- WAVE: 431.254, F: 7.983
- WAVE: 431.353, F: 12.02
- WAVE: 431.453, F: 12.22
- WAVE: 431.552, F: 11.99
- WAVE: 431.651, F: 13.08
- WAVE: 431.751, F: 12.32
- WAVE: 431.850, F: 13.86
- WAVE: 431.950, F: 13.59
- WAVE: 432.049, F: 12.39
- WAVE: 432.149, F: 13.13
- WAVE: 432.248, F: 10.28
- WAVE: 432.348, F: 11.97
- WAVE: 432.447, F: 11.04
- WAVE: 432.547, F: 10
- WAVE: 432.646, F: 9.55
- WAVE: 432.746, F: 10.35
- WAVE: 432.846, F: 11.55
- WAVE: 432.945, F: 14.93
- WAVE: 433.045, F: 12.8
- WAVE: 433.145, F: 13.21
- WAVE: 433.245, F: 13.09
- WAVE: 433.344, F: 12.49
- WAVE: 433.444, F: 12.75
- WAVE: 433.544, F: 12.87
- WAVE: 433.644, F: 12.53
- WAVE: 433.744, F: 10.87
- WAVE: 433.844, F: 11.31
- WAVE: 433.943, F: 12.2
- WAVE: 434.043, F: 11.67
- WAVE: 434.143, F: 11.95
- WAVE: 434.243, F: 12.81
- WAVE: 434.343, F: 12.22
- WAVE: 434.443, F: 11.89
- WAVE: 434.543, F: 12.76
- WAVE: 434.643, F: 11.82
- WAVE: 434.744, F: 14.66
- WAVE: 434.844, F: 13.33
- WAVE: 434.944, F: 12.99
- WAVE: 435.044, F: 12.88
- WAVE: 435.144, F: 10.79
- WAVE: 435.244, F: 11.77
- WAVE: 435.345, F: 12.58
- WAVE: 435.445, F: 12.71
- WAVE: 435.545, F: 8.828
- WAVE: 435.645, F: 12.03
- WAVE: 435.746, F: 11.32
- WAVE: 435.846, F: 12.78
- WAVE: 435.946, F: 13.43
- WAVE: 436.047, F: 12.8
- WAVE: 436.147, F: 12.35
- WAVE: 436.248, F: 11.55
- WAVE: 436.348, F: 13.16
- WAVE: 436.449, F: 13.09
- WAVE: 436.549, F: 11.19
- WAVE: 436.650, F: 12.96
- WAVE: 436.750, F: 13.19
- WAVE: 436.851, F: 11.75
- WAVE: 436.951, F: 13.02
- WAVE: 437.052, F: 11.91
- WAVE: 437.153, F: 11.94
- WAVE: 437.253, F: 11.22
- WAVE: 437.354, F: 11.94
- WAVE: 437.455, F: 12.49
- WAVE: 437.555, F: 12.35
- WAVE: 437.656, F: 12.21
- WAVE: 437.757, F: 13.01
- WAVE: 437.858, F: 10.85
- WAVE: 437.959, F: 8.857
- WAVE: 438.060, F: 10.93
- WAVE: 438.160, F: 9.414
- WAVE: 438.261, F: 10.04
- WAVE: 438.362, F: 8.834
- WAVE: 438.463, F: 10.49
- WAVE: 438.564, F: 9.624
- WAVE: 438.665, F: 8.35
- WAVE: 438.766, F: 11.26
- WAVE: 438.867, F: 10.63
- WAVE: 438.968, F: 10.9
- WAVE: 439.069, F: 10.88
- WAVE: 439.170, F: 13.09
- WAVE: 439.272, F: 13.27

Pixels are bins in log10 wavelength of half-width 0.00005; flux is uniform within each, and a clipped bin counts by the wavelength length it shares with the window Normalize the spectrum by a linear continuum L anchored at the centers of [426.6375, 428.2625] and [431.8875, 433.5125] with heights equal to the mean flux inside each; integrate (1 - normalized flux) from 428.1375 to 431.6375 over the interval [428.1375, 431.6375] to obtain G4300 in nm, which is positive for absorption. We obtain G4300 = 0.54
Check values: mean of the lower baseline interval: 10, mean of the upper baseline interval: 12.1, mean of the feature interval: 9.25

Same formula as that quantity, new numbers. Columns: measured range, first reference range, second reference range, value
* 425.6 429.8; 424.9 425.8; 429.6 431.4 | -0.32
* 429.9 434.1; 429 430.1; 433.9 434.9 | 0.09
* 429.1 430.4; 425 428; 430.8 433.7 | 0.28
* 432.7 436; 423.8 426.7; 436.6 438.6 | -0.29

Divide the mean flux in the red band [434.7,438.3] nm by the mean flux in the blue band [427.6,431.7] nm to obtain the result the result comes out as 1.3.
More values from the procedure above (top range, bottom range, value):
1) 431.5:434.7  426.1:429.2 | 1.18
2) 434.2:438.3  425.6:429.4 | 1.16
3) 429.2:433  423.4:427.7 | 0.92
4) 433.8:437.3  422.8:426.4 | 1.14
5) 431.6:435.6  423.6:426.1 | 1.11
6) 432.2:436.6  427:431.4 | 1.32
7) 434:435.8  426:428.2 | 1.17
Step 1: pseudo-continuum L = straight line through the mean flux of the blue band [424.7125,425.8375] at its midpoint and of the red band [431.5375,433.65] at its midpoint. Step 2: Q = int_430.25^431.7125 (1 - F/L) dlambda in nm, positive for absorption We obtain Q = 0.37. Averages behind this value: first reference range 10.9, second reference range 12.3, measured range 8.97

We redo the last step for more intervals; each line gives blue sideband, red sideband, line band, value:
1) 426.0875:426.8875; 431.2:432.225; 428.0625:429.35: 0.19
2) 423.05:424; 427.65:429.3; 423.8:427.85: -0.25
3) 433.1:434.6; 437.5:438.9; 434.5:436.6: -0.13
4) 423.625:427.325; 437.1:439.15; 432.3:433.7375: -0.16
